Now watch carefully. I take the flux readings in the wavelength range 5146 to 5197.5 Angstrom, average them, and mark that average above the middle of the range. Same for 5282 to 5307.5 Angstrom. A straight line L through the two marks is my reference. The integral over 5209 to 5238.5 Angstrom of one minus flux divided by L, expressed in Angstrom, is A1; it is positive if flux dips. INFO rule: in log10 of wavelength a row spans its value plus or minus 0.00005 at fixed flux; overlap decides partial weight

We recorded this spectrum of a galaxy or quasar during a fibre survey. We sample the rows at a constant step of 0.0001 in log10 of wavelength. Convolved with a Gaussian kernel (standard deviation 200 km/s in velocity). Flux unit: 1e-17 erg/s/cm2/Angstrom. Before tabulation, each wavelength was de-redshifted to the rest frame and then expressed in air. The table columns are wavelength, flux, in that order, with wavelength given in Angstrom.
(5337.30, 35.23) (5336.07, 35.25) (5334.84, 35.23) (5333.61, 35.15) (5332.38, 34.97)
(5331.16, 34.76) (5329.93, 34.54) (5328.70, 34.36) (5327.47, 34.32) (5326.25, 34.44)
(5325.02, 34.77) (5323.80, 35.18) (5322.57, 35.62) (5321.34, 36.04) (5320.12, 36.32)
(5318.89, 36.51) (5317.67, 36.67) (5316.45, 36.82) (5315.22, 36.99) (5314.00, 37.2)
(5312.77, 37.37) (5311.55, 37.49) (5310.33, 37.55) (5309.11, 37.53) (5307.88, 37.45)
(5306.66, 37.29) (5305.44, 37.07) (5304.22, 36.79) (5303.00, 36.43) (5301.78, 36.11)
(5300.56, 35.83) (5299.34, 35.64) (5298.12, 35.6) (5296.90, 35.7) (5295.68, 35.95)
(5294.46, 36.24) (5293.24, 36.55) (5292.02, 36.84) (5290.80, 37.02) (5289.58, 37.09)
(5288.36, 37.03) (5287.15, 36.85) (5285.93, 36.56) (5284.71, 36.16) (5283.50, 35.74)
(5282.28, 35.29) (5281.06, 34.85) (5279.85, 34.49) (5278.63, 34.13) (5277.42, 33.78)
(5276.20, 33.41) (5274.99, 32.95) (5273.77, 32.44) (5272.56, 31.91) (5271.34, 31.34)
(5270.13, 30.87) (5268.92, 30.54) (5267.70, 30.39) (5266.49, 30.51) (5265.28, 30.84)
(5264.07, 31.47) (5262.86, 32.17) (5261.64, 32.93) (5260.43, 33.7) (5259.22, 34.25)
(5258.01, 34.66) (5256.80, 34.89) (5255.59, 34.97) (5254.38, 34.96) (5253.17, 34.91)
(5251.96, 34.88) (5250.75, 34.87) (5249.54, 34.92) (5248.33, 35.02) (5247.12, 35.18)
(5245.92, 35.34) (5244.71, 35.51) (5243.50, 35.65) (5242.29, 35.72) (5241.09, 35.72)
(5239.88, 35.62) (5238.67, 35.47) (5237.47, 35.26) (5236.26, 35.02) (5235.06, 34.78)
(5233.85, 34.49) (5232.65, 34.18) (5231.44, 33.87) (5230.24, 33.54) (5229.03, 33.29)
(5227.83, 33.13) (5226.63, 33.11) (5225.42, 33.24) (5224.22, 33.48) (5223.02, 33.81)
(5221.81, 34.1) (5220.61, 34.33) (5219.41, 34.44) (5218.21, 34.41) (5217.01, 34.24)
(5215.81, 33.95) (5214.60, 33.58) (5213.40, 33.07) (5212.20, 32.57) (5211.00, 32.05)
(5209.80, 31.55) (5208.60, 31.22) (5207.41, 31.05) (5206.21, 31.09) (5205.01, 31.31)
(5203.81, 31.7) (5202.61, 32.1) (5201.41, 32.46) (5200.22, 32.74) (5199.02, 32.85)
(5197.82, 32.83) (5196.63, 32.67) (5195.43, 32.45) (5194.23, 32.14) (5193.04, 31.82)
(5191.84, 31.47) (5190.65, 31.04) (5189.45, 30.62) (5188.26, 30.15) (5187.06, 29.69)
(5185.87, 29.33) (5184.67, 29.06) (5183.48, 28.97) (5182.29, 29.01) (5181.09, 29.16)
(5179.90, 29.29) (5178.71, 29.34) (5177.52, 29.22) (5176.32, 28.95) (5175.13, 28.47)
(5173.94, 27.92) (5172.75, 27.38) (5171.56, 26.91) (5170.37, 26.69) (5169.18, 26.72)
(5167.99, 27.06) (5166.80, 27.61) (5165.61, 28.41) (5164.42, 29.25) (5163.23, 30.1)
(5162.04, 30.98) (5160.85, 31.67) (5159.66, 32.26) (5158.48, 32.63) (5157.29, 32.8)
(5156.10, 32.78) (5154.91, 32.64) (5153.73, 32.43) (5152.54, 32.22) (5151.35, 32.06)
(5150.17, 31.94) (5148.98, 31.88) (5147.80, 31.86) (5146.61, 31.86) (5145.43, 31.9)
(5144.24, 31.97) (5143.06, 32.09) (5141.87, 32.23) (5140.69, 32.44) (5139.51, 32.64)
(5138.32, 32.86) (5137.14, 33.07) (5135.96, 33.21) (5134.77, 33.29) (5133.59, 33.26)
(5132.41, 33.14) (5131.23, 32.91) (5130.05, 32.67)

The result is -0.8 Angstrom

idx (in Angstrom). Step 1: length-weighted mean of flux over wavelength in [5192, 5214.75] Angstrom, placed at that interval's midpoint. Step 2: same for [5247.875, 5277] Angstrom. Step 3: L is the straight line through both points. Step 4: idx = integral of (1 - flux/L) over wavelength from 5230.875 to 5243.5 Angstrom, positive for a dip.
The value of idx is -0.9 Angstrom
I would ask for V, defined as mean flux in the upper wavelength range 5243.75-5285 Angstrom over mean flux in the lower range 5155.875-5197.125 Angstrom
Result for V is 1.1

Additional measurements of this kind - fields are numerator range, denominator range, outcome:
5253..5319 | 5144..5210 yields 1.14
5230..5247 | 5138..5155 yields 1.09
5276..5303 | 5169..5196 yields 1.22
